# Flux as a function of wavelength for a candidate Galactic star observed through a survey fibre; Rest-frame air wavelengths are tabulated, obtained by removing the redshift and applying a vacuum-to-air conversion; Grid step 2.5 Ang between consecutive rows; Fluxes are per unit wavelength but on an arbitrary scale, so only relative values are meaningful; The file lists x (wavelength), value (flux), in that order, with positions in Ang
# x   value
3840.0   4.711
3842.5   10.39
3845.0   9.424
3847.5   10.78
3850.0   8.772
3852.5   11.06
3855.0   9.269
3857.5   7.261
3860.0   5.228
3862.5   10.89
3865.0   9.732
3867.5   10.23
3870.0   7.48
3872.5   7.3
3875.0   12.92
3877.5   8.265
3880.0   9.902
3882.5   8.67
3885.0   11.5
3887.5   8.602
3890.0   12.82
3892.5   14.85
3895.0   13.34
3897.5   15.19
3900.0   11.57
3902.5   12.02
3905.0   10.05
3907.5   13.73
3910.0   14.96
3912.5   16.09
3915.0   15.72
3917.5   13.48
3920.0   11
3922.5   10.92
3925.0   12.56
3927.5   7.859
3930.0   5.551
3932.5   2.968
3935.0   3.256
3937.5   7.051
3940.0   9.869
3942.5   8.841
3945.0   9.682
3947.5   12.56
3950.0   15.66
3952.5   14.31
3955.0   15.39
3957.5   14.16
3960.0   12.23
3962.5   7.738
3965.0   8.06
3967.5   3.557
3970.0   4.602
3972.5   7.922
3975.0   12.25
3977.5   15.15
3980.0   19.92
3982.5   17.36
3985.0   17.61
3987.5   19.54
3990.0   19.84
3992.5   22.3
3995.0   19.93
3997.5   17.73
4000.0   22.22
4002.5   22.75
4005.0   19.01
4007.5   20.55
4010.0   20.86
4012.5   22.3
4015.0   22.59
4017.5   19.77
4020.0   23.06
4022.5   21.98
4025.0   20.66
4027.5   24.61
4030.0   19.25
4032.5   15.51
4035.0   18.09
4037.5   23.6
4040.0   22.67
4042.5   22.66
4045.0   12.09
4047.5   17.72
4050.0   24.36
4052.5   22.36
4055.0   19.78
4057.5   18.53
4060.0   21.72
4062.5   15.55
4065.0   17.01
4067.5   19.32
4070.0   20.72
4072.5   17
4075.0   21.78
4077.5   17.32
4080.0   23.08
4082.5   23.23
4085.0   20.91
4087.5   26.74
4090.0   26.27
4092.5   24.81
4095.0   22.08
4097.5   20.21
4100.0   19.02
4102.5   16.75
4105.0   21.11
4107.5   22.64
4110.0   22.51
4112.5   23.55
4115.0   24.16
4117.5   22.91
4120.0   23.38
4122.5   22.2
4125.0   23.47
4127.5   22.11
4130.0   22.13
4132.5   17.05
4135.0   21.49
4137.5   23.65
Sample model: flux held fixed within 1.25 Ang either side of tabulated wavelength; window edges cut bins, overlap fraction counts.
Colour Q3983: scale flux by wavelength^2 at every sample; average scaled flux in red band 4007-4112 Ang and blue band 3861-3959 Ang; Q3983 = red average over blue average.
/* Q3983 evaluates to 2.0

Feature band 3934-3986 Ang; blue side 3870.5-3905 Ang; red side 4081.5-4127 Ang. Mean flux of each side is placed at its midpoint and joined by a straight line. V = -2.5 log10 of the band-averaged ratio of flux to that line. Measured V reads 0.31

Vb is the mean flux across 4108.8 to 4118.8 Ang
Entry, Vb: 23.3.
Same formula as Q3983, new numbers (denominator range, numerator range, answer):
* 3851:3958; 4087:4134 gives 2.28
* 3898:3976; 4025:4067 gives 1.98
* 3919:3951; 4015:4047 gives 2.37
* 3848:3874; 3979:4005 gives 2.41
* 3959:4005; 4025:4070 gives 1.34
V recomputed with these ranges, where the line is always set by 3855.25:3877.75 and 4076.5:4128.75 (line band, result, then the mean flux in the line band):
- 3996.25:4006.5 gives -0.23 mag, 20.4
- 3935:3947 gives 0.47 mag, 8.51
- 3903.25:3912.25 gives -0.18 mag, 13.2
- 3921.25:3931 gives 0.29 mag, 9.32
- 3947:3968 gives 0.18 mag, 11.8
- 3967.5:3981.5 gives 0.32 mag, 11.3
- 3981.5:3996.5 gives -0.22 mag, 19.4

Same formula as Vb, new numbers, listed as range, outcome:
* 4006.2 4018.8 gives 21.2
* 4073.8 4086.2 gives 21.3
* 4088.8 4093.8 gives 25.5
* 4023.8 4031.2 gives 21.5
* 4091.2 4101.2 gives 21.6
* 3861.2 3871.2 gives 9.57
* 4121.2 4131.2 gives 22.5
